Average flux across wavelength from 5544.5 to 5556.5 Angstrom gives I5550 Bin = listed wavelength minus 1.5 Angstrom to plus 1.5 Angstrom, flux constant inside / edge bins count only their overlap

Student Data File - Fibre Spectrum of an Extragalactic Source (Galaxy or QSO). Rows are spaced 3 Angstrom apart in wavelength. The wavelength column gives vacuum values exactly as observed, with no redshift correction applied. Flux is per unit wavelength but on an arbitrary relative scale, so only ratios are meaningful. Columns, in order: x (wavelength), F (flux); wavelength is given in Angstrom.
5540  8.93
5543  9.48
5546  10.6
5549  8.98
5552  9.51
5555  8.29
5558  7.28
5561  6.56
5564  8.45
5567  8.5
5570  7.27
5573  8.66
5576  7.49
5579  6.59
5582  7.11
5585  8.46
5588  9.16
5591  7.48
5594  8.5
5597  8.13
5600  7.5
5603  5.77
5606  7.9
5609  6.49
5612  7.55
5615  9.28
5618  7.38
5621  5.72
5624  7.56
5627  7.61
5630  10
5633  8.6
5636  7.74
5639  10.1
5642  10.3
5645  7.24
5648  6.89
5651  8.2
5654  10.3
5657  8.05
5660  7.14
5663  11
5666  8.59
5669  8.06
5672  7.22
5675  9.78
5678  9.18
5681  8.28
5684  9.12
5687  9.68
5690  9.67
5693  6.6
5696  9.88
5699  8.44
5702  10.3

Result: 9.34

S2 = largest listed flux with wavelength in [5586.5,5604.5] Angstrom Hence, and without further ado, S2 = 9.16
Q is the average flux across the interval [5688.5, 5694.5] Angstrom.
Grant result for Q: 8.13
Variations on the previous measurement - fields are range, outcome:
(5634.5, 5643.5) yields 9.38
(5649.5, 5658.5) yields 8.85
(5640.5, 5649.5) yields 8.14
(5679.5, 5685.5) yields 8.7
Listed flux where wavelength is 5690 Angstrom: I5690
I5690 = 9.67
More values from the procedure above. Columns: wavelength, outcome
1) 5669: 8.06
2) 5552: 9.51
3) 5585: 8.46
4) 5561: 6.56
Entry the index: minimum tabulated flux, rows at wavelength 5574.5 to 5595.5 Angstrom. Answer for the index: 6.59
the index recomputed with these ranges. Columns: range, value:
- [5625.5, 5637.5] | 7.61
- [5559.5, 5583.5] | 6.56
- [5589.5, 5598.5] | 7.48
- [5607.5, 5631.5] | 5.72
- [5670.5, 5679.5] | 7.22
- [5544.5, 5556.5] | 8.29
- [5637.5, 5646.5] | 7.24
